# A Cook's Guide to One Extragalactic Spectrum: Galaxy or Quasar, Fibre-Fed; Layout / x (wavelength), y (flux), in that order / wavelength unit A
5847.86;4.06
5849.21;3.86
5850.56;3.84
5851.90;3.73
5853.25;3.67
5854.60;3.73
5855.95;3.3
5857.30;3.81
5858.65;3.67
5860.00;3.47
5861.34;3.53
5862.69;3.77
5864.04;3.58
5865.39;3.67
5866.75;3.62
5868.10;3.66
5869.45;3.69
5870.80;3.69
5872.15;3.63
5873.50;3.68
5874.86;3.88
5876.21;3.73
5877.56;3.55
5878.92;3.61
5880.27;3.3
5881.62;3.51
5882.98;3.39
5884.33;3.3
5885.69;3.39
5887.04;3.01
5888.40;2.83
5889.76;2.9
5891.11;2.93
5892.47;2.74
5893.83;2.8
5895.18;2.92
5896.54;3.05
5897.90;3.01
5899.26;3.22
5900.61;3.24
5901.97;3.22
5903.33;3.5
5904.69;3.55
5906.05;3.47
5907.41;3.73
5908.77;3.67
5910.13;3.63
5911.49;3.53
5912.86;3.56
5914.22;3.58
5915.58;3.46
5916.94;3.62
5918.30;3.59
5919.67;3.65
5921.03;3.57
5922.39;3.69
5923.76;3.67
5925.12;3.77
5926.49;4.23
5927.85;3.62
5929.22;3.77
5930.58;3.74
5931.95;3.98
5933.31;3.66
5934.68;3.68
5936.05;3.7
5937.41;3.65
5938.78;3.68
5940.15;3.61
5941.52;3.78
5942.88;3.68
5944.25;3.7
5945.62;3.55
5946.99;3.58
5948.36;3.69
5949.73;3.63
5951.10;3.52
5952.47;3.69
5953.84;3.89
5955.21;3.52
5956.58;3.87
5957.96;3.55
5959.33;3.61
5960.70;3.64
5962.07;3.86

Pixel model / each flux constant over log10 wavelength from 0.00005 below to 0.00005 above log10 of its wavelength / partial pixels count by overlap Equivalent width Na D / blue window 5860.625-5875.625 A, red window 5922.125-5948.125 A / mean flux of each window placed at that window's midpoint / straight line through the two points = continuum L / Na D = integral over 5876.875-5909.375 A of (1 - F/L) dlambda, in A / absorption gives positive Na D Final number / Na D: 4.0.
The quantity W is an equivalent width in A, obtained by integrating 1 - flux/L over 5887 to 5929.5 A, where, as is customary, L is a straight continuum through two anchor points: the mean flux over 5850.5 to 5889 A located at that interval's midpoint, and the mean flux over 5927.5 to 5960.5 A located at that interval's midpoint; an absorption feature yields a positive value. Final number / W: 2.6 A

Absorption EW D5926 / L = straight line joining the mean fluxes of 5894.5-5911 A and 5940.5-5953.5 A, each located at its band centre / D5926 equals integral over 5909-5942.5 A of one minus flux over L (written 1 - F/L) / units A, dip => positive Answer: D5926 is -1.7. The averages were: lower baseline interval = 3.35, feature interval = 3.68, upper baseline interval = 3.65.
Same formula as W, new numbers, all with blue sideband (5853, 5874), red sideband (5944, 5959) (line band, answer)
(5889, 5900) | 2.1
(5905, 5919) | 0.2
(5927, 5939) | -0.3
